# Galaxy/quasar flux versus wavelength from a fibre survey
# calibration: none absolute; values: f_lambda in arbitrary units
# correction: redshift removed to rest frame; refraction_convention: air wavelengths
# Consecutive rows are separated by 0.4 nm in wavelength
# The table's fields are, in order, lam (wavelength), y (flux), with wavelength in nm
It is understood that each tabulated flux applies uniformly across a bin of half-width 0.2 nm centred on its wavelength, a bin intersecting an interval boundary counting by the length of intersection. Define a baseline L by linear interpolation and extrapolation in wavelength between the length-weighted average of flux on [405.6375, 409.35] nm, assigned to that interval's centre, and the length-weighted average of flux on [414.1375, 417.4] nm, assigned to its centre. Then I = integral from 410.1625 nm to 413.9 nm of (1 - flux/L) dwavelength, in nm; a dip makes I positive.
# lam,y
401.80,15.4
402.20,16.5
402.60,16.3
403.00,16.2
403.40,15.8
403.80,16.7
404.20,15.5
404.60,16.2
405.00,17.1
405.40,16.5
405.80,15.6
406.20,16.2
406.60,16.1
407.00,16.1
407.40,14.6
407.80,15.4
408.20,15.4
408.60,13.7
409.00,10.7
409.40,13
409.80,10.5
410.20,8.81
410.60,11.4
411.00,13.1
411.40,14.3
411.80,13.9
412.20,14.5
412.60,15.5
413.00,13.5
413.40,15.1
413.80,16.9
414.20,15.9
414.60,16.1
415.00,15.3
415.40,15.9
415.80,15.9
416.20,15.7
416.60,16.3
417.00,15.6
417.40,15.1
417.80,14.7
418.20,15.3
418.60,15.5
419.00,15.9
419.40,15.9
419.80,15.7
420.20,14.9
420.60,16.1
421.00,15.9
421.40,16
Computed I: 0.37 nm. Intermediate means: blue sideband 14.8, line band 13.8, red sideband 15.8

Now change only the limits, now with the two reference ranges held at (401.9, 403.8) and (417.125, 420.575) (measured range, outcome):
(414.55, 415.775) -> -0.01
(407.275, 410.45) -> 0.64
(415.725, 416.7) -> -0.02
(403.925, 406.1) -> -0.01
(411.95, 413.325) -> 0.10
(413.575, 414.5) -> -0.04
